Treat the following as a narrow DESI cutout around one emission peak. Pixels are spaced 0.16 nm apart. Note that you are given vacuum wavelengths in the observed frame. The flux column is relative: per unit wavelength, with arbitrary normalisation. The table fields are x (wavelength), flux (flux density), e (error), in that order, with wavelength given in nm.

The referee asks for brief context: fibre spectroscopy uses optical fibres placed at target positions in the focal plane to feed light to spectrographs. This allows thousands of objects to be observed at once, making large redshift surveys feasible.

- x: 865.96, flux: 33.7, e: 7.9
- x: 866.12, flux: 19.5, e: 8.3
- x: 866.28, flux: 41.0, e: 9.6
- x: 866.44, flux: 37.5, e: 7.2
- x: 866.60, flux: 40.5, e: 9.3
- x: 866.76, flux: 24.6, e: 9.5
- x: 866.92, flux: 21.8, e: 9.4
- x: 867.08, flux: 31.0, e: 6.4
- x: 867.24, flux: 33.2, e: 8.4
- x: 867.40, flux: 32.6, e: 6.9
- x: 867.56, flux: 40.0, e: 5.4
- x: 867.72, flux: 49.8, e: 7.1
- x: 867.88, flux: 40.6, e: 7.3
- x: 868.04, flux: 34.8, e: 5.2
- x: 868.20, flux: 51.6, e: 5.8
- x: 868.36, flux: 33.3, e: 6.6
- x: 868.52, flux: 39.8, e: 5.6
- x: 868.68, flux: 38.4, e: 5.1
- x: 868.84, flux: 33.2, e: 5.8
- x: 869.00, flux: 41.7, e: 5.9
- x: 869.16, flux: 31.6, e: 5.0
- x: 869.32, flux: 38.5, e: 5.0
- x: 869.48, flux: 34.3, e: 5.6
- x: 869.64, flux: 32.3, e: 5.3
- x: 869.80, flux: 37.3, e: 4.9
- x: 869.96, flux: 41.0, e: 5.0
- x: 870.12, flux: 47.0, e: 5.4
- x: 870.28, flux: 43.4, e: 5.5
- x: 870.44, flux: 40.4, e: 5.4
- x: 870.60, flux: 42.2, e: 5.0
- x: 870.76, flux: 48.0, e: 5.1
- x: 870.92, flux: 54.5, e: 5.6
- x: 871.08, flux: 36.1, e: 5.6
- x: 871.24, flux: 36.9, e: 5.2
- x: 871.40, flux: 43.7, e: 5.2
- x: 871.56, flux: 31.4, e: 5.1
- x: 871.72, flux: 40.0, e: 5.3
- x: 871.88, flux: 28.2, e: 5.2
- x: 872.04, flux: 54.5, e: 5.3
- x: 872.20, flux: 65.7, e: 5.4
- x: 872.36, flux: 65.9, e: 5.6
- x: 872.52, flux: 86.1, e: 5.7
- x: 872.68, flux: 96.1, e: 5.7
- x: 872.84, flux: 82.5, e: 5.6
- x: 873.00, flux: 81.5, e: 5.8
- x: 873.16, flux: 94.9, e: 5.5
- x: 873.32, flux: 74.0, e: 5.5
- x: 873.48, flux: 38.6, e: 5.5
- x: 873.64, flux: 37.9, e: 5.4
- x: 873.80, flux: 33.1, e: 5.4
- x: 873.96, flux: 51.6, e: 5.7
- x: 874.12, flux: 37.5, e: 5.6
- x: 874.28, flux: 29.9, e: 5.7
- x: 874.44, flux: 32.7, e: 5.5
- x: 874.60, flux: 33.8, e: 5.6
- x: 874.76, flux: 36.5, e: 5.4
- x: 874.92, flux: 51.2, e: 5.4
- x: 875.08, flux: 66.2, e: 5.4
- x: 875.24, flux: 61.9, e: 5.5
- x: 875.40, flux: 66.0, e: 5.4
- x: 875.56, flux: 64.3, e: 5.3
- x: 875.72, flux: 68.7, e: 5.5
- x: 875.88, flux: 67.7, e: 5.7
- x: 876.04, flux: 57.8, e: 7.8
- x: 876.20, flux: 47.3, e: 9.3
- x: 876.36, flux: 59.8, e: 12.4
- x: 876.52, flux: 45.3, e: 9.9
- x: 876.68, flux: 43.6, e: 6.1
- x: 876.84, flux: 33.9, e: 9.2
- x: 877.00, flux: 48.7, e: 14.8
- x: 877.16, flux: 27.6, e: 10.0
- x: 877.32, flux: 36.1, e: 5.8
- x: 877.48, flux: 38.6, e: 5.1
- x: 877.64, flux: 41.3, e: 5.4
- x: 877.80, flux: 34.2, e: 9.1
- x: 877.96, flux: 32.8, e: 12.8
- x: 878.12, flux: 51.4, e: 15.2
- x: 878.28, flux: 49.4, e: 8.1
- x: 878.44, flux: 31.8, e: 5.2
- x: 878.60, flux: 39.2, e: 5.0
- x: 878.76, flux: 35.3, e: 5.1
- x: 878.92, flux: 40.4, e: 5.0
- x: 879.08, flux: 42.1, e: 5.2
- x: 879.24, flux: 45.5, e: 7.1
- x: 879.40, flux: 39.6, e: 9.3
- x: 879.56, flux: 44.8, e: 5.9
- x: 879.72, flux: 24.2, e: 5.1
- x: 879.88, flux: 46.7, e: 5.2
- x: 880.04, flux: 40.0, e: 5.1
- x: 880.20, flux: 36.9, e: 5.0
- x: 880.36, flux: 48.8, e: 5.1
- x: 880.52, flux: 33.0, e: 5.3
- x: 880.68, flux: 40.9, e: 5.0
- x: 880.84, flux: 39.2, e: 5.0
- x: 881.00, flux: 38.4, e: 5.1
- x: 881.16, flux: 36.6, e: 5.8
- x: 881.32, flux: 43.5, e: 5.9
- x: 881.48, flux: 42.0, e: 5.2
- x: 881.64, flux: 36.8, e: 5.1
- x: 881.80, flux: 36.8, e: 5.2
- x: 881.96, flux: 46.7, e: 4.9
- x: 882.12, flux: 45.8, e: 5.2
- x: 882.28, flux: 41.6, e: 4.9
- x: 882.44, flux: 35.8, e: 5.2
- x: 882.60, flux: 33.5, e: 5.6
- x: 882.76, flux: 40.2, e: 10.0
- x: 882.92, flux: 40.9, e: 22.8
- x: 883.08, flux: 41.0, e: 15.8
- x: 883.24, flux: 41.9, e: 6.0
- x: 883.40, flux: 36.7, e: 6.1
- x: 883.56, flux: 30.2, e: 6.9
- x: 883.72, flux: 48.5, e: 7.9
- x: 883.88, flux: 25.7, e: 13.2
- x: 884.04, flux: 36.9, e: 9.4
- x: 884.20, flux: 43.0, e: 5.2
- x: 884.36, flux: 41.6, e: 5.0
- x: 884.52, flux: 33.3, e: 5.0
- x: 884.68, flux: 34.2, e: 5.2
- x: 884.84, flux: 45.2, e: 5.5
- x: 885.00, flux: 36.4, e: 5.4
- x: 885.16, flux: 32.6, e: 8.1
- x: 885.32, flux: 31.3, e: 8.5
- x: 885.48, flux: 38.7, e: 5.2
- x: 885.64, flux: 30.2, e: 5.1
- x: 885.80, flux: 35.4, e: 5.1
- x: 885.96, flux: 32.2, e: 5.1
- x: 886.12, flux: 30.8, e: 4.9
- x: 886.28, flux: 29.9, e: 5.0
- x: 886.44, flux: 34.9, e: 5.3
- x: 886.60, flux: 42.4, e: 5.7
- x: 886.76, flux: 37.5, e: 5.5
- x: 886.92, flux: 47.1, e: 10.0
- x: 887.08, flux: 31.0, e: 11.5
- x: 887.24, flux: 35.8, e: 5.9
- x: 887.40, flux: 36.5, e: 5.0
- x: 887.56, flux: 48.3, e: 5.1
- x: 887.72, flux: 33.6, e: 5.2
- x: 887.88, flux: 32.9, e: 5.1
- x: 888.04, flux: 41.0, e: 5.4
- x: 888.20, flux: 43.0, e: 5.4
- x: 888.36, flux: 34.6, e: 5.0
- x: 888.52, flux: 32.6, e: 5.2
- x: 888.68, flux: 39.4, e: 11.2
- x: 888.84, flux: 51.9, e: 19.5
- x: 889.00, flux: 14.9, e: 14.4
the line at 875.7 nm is [N II]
